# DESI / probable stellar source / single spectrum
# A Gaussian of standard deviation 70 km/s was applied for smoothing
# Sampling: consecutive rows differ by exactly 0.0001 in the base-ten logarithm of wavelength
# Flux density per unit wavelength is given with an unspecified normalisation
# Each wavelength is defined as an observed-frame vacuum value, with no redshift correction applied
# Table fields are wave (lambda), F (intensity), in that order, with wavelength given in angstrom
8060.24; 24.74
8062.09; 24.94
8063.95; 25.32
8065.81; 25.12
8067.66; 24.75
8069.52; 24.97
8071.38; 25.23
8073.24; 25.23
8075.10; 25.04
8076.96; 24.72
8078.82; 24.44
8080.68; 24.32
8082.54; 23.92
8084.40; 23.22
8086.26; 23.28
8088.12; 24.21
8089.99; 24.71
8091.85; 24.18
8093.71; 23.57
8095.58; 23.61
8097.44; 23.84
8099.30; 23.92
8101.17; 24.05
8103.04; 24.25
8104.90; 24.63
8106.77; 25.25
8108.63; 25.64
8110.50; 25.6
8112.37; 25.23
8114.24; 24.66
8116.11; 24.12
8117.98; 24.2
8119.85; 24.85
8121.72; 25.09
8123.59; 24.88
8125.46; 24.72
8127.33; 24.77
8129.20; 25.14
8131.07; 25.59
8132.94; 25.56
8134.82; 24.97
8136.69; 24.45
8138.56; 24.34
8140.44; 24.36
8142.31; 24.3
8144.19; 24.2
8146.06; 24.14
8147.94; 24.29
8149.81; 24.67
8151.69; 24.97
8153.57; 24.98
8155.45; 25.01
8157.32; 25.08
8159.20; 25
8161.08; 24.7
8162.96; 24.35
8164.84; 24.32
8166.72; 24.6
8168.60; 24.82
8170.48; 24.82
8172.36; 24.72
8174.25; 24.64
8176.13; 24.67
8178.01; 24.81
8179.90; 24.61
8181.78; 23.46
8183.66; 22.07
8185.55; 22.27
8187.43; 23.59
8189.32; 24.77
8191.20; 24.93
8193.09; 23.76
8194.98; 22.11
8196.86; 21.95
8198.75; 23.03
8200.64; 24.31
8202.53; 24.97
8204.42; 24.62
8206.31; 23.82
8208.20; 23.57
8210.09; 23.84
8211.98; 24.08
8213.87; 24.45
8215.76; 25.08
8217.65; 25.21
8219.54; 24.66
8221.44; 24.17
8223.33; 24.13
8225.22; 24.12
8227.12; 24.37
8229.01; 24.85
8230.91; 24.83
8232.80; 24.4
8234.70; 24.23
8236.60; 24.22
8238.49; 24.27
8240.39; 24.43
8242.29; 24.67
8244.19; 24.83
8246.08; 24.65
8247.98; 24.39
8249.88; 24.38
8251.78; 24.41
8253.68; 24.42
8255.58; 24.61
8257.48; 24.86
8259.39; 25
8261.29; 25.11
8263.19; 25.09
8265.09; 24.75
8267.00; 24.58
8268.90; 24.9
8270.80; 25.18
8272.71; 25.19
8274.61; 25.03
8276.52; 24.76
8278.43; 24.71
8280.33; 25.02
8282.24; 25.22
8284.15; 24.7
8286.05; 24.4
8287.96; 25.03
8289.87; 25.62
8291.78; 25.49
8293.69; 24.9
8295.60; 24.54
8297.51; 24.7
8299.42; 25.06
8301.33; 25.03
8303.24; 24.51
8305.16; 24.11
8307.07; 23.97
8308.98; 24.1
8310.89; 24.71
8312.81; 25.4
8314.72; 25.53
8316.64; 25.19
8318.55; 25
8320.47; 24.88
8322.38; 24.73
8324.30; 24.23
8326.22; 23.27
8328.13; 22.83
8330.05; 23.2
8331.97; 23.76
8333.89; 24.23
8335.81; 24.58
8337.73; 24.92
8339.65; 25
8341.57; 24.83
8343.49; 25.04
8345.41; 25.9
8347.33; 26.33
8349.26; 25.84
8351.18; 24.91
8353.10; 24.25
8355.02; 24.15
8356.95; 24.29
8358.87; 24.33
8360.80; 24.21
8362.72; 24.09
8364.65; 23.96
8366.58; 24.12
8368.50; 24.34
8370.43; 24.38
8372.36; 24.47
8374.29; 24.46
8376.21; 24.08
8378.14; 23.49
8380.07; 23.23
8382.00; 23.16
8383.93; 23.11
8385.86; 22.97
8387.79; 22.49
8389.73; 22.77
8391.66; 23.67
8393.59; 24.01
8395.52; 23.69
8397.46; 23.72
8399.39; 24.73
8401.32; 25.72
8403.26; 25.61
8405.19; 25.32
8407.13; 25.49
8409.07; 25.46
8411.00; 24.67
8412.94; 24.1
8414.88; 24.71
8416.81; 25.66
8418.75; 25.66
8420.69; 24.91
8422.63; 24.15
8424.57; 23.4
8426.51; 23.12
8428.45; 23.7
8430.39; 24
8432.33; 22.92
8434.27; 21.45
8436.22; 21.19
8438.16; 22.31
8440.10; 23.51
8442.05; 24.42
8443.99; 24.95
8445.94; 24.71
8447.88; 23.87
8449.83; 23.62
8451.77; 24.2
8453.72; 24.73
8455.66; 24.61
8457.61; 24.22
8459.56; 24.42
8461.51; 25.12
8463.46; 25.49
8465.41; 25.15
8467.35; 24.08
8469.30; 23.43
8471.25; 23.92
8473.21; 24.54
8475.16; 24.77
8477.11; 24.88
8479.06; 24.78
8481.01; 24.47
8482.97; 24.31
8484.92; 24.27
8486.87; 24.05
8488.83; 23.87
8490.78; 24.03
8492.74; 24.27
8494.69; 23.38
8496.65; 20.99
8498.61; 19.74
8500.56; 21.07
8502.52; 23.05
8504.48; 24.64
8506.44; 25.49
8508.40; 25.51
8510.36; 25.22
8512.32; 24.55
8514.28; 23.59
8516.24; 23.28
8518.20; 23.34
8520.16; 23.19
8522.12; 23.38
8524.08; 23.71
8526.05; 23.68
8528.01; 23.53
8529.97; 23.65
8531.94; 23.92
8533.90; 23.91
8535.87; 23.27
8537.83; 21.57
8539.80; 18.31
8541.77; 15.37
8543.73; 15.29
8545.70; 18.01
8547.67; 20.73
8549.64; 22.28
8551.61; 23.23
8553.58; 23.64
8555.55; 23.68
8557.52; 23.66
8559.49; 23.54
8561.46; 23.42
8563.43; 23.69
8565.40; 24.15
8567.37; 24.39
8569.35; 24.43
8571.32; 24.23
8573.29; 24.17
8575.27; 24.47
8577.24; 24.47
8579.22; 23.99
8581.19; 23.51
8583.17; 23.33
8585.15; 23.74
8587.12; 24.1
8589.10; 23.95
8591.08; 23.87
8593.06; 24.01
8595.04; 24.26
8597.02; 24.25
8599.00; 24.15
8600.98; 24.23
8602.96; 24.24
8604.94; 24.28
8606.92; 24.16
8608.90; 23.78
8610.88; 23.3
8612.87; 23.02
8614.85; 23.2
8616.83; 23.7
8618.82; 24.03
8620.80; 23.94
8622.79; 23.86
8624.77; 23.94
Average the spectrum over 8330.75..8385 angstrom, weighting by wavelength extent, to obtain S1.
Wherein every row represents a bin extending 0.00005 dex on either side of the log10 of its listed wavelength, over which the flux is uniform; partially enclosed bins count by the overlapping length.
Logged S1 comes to 24.4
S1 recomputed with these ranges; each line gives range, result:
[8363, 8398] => 23.7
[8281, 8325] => 24.8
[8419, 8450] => 23.6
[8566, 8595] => 24.1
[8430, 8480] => 24.1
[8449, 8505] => 23.9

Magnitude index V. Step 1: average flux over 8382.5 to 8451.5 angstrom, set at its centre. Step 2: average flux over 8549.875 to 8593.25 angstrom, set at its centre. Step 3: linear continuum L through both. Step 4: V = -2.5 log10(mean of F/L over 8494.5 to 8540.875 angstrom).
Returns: 0.035 mag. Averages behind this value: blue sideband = 24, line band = 23.1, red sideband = 23.9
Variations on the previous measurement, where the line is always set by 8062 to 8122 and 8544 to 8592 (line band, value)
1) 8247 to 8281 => -0.03 mag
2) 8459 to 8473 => -0.04 mag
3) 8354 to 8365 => -0.01 mag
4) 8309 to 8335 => -0.02 mag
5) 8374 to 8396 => 0.02 mag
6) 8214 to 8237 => -0.01 mag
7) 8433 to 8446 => 0.03 mag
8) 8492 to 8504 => 0.06 mag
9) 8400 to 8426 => -0.06 mag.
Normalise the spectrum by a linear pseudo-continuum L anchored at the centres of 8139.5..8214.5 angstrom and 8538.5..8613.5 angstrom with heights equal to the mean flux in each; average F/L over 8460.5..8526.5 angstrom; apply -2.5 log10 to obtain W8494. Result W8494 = -0.03 mag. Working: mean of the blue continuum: 24.2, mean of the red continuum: 23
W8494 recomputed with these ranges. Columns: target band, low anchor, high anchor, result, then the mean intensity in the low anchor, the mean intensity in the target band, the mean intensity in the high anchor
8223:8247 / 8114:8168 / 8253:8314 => 0.01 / 24.7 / 24.5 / 24.8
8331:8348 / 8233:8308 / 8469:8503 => -0.03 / 24.7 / 24.9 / 23.6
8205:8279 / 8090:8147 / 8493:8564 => -0.03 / 24.6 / 24.6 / 22.6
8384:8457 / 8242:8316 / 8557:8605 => 0.02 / 24.8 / 24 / 24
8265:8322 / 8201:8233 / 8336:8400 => -0.02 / 24.4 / 24.9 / 24.2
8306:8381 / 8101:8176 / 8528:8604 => -0.03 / 24.8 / 24.5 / 23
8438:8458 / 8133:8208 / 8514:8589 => -0.04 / 24.2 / 24.2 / 22.8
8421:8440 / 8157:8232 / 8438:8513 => 0.05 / 24.2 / 23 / 24.1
